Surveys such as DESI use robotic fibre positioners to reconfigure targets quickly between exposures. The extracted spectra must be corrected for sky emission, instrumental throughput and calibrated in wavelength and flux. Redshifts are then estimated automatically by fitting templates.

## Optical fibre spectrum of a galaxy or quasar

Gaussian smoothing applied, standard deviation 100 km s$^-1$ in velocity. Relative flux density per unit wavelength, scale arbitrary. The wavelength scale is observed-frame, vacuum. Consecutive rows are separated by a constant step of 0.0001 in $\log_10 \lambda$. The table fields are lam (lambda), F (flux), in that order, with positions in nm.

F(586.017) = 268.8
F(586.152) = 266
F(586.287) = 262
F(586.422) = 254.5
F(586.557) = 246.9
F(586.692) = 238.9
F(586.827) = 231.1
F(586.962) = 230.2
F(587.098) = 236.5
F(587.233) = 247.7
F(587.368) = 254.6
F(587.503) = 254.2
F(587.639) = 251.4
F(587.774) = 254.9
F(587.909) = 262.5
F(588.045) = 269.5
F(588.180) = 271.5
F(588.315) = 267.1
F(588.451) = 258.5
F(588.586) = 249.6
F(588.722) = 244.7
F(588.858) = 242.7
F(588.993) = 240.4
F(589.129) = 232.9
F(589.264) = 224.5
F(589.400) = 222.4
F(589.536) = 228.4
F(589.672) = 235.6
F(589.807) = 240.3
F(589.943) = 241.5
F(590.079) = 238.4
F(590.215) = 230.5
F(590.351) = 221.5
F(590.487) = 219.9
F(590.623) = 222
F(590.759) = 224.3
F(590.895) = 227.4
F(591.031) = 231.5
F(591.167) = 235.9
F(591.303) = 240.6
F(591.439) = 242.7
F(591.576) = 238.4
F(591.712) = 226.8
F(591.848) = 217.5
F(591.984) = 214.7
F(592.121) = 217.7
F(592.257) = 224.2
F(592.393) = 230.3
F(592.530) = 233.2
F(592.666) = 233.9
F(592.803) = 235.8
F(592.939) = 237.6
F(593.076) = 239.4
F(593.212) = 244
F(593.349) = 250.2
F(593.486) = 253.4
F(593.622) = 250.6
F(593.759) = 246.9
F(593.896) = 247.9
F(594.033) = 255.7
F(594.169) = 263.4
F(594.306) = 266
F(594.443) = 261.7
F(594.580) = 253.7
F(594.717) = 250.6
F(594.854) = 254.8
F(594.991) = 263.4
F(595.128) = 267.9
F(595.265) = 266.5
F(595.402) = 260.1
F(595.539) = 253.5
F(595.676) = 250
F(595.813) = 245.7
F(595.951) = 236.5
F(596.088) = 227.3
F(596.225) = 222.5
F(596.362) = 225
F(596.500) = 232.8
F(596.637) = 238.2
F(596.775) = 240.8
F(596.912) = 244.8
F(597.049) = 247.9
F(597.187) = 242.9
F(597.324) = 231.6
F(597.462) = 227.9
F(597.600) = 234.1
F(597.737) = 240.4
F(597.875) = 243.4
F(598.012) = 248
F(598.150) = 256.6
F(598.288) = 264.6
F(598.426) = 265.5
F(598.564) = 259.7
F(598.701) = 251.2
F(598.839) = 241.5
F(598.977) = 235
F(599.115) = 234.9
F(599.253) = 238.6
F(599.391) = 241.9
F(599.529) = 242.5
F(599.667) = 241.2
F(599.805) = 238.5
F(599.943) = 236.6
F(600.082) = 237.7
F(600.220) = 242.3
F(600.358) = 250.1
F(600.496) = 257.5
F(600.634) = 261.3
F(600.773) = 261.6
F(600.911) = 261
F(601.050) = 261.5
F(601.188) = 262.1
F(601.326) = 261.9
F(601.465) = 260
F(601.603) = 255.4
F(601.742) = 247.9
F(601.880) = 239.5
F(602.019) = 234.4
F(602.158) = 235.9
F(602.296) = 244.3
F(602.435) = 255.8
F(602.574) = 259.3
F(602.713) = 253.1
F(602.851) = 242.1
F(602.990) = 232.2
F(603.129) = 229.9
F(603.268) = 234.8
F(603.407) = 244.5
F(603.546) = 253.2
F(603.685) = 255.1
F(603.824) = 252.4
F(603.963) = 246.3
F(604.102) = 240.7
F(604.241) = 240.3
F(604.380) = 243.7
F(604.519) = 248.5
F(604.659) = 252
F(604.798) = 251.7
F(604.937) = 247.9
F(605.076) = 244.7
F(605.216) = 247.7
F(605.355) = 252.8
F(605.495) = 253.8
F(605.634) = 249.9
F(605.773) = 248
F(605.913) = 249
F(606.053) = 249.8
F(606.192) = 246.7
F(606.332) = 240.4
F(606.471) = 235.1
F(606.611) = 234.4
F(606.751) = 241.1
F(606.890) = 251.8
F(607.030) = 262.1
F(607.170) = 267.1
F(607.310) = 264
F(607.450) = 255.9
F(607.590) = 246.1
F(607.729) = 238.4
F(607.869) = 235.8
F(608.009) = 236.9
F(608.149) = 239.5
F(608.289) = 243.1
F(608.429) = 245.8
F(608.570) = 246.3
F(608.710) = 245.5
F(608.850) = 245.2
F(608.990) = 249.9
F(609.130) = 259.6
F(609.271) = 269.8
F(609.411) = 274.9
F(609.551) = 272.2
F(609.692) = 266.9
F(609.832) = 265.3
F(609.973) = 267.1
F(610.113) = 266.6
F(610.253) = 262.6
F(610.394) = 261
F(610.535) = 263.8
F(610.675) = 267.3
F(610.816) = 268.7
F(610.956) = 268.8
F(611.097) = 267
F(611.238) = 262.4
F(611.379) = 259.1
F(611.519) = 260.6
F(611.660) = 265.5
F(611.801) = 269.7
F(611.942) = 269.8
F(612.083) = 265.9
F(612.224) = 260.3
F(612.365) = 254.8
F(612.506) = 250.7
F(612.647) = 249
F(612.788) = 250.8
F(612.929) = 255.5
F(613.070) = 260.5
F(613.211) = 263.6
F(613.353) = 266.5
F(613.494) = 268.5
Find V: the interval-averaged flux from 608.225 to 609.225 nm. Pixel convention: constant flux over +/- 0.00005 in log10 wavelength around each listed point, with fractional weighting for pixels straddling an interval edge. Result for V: 248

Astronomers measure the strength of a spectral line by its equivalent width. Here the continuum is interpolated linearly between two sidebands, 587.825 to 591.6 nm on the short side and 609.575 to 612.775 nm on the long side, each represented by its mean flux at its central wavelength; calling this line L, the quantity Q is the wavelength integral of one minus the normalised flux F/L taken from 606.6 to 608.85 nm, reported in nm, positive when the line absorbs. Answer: 0.104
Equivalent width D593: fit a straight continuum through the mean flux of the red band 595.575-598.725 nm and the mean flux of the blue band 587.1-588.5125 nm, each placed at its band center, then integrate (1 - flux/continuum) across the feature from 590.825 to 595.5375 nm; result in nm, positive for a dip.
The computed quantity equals 0.10 nm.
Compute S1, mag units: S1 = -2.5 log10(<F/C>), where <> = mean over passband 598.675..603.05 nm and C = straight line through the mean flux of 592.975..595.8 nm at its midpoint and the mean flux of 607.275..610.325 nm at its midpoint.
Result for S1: 0.03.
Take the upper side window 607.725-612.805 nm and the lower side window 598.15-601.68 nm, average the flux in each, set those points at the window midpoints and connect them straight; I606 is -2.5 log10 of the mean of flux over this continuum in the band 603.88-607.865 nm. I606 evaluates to 0.030 mag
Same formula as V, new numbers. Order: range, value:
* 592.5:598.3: 246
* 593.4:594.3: 254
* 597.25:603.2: 247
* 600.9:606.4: 248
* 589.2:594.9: 237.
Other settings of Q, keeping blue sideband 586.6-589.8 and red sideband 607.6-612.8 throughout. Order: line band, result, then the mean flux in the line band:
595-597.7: 0.08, 242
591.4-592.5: 0.09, 226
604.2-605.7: 0.04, 249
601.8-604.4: 0.10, 244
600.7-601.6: -0.03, 261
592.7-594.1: 0.02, 246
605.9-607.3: 0.04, 248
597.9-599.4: 0.01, 249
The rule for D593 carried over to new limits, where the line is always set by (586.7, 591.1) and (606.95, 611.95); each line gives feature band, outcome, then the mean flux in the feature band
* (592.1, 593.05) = 0.05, 231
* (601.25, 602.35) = 0.02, 248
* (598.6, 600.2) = 0.06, 240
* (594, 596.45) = -0.05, 251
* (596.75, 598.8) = 0.01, 247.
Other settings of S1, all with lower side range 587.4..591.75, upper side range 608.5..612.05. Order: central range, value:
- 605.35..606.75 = 0.06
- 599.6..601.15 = 0.01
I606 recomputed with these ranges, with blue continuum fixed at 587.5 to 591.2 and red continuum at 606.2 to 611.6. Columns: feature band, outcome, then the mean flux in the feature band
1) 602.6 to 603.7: 0.035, 243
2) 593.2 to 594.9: -0.043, 254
